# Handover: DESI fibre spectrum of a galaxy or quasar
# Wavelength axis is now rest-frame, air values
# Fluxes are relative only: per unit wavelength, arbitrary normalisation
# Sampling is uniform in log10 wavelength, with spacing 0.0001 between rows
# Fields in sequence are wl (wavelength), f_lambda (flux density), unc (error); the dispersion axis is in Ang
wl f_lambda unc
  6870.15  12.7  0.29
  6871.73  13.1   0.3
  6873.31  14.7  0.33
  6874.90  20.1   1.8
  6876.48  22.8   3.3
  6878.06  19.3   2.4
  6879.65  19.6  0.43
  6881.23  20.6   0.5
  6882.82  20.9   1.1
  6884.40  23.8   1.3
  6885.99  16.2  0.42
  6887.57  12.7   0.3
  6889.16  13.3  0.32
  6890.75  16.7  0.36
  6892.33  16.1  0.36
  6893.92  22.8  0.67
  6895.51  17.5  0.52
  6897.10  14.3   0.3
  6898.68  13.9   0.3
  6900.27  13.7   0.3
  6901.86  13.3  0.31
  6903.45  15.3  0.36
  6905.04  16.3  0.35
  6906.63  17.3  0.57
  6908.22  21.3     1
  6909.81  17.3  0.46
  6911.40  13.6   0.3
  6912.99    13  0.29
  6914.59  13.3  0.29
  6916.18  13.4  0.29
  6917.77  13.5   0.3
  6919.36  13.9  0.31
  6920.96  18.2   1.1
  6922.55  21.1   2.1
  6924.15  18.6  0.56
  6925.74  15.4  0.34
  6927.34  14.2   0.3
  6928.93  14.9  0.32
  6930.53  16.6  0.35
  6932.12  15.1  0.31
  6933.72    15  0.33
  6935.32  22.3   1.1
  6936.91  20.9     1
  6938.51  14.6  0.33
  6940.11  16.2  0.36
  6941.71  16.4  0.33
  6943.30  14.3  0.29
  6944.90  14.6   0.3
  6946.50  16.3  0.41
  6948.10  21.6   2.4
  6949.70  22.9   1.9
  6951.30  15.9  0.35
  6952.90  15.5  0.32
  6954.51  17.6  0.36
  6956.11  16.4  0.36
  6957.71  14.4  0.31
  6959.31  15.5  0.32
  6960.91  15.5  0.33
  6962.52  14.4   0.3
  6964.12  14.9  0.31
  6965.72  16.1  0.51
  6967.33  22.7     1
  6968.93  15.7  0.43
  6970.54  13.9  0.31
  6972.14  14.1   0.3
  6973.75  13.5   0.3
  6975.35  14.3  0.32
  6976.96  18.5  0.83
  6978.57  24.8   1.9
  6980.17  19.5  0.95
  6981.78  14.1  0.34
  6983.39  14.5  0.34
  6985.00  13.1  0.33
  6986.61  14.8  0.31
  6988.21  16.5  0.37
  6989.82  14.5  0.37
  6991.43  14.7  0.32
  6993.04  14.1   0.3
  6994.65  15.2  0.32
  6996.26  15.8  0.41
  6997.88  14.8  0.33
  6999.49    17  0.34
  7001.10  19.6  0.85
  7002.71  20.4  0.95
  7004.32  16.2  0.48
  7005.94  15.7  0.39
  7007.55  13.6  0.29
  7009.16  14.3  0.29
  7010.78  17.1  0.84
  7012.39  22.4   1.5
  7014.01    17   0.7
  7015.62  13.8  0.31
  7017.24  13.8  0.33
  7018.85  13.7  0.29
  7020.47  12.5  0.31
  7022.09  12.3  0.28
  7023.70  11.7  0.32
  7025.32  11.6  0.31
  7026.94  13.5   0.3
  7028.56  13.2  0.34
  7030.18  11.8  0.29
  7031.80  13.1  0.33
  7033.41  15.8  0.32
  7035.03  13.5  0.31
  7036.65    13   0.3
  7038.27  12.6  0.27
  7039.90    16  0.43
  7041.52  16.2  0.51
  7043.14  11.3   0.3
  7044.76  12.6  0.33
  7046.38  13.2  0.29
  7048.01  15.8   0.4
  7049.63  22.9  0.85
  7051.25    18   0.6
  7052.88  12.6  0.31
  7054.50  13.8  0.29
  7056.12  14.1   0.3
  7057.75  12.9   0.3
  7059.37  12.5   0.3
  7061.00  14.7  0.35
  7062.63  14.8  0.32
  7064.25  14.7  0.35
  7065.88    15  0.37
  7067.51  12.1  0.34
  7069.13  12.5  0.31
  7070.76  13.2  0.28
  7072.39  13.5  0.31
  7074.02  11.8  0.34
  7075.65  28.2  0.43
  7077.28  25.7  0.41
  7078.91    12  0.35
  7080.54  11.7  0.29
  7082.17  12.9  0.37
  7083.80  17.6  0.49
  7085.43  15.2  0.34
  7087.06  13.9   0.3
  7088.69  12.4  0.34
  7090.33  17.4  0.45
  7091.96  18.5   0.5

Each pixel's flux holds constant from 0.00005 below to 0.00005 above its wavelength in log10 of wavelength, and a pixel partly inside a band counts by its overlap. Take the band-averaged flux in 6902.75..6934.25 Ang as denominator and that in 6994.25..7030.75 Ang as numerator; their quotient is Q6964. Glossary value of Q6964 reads 1.0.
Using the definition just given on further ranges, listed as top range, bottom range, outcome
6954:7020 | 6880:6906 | 0.96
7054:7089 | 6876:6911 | 0.85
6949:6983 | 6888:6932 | 1.05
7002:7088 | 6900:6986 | 0.91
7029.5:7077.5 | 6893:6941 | 0.91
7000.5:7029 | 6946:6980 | 0.89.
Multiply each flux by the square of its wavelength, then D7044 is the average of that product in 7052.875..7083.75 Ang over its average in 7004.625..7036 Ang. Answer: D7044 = 1.05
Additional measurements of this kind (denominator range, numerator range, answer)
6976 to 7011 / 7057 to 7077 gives 0.94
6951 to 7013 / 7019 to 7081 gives 0.91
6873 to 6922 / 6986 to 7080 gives 0.93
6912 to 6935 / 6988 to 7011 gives 1.05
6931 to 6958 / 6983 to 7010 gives 0.93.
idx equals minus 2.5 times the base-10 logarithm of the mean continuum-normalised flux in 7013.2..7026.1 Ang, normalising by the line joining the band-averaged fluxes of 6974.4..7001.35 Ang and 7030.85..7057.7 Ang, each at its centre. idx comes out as 0.15 mag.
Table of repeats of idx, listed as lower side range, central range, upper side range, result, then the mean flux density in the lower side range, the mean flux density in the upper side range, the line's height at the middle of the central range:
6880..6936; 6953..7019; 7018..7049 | -0.11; 16.5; 13.4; 14.6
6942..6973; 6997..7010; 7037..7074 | -0.07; 16.4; 14.2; 15.4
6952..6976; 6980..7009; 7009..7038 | -0.06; 15.6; 14.1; 14.8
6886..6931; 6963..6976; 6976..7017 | 0.04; 15.8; 16.4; 16.2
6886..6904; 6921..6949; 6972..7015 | -0.08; 15.5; 16.3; 15.8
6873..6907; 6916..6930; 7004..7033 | 0.04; 17.4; 14.3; 16.6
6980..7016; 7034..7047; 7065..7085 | 0.16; 16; 15.5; 15.7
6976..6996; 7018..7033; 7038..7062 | 0.20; 16.2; 14.7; 15.2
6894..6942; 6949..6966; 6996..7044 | -0.04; 16.1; 14.8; 15.6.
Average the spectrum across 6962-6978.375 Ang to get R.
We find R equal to 16.2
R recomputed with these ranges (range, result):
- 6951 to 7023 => 15.9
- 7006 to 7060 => 14.3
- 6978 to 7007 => 16.3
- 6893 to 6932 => 15.9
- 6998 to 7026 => 15.5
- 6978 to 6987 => 16.7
